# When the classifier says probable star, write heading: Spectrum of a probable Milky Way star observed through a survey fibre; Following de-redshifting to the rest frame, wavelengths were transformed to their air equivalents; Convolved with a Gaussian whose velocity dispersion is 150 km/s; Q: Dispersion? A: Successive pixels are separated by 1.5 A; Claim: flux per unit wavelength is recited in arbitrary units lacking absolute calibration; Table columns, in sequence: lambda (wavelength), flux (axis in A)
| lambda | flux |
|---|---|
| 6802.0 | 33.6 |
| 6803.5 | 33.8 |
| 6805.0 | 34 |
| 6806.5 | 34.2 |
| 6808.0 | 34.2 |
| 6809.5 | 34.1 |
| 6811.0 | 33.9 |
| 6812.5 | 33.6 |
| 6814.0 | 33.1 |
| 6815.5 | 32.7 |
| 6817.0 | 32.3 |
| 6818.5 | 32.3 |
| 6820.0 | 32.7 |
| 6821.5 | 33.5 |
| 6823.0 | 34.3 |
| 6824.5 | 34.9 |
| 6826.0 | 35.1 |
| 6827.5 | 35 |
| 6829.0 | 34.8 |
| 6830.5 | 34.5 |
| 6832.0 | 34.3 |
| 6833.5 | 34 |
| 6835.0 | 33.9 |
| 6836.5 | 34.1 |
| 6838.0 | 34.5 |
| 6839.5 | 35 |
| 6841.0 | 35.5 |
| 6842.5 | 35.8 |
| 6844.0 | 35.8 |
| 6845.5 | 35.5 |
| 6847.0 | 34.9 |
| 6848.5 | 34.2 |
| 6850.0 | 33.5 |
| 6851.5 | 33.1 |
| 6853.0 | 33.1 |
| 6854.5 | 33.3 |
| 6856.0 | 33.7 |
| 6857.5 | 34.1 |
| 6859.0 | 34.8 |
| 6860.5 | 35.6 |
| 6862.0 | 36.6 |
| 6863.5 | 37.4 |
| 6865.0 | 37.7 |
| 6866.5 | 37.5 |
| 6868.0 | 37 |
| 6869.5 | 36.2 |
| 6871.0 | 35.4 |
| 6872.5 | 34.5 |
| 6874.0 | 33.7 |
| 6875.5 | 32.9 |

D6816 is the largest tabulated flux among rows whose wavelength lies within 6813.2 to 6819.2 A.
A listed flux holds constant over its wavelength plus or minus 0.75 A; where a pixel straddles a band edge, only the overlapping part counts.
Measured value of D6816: 33.1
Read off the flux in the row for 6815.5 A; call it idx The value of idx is 32.7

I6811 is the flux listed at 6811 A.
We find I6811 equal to 33.9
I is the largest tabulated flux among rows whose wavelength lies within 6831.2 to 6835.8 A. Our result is 34.3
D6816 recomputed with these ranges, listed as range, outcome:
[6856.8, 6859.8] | 34.8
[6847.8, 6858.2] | 34.2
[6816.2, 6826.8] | 35.1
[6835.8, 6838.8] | 34.5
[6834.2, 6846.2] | 35.8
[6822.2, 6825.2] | 34.9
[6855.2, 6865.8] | 37.7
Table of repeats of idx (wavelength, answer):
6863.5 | 37.4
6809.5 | 34.1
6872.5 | 34.5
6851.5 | 33.1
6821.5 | 33.5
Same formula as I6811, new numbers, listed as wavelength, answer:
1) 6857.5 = 34.1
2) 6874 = 33.7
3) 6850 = 33.5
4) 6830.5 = 34.5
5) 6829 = 34.8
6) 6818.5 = 32.3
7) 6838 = 34.5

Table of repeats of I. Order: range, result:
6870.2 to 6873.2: 35.4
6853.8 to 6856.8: 33.7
